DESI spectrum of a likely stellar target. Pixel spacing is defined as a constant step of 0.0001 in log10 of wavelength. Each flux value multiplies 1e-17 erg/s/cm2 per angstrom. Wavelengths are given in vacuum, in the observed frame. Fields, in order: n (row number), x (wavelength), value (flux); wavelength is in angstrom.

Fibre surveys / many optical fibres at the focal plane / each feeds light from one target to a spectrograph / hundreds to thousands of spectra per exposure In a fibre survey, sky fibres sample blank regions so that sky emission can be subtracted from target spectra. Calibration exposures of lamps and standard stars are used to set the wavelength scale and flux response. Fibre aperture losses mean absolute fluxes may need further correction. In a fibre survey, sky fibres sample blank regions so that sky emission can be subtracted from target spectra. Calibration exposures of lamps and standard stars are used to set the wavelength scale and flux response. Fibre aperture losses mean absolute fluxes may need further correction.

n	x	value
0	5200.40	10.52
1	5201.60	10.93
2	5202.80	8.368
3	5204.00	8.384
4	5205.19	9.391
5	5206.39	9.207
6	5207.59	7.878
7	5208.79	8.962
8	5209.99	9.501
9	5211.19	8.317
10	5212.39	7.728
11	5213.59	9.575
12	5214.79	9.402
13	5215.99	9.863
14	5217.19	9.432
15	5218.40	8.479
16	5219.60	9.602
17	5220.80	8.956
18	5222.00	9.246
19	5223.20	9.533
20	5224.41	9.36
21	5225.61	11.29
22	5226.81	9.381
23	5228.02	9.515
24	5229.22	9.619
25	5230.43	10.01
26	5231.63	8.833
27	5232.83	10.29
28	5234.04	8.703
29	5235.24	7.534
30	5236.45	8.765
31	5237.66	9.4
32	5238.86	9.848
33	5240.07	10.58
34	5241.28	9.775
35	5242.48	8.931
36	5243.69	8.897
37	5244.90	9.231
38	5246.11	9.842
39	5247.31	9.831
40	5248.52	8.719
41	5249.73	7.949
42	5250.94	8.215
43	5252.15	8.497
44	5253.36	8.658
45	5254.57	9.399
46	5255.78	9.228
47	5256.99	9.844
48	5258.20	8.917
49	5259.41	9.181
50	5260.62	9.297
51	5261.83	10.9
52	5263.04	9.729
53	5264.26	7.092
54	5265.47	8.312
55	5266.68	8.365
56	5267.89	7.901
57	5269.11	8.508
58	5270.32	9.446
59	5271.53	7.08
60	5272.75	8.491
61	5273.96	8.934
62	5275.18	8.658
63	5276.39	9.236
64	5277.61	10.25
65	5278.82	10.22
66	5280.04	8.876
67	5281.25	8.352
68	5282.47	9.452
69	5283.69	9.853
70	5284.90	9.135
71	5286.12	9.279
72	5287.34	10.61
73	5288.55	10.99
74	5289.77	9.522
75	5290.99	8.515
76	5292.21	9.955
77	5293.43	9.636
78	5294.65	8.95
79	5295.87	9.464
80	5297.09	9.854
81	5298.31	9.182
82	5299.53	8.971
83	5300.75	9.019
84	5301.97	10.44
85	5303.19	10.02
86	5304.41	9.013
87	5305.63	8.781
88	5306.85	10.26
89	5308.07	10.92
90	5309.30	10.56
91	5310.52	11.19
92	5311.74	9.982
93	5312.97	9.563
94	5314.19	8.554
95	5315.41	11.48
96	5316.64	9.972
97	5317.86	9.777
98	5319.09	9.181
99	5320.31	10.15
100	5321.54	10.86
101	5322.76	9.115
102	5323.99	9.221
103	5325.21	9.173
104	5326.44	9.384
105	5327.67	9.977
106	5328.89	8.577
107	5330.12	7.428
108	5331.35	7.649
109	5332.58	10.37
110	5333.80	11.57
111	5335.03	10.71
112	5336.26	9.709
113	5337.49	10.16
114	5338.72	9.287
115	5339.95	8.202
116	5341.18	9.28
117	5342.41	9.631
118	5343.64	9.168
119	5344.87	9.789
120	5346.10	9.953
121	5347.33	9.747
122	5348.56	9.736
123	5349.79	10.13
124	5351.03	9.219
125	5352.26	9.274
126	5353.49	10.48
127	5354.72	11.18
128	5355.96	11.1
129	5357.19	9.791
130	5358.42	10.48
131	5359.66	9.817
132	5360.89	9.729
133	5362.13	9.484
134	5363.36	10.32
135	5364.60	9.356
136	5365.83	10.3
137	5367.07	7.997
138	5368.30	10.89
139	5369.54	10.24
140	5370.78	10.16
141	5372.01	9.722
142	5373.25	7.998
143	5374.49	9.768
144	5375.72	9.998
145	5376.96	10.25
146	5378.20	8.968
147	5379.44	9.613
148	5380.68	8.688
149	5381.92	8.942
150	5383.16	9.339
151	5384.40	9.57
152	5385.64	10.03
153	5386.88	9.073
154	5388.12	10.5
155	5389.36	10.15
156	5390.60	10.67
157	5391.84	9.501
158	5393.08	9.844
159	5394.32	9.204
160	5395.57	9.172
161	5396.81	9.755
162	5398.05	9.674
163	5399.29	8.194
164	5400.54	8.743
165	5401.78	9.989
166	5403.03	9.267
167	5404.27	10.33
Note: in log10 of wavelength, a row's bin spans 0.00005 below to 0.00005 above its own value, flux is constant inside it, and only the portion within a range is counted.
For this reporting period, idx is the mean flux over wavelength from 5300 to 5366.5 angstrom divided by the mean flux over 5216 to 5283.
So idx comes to 1.1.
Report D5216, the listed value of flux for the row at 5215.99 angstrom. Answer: 9.863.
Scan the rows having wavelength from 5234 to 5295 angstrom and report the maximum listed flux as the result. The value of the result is 10.99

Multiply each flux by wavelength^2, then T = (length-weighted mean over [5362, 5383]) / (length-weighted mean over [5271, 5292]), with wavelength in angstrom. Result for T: 1.1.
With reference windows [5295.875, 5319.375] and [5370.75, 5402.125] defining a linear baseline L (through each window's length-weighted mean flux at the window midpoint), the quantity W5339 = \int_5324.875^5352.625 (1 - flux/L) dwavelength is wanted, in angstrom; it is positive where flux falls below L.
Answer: 0.6 angstrom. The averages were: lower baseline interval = 9.83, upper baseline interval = 9.51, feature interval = 9.49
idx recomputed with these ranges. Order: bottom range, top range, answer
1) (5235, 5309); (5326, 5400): 1.04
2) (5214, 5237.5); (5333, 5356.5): 1.06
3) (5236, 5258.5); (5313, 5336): 1.05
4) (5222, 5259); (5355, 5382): 1.05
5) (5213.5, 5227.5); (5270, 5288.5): 0.97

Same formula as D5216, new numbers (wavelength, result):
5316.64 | 9.972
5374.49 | 9.768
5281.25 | 8.352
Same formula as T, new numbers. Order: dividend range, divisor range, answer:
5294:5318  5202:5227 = 1.11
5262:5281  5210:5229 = 0.96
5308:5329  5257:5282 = 1.13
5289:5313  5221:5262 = 1.07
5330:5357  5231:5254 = 1.12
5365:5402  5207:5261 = 1.10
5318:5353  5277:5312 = 1.00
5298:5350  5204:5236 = 1.09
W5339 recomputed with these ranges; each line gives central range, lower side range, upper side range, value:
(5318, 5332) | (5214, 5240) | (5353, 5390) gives 0.7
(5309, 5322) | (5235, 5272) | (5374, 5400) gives -1.2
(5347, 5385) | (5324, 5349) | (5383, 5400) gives -0.8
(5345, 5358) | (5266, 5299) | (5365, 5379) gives -0.7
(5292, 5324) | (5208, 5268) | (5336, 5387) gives -1.1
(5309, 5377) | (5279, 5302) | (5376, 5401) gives -1.9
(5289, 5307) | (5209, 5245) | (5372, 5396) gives 0.0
